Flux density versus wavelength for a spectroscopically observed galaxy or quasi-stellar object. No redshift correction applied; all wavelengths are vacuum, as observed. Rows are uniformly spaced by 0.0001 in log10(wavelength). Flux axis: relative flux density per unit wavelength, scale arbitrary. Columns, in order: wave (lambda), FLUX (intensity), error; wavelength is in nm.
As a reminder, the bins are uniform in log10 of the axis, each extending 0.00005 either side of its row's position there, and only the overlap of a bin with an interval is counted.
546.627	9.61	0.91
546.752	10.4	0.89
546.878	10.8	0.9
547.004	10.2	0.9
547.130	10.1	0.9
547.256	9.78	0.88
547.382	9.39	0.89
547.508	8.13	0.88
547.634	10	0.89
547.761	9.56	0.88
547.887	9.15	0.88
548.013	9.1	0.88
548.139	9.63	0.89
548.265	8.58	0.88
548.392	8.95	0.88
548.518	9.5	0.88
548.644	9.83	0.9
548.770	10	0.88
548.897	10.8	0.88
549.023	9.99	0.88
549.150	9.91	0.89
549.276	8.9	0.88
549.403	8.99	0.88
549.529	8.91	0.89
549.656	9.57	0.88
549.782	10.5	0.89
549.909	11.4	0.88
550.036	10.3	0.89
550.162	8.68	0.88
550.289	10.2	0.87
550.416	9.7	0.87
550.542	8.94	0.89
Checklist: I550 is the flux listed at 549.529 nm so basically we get 8.91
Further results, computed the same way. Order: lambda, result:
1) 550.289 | 10.2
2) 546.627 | 9.61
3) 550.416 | 9.7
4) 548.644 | 9.83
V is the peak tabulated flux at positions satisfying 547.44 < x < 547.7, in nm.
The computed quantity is 10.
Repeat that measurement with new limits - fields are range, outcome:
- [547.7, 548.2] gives 9.63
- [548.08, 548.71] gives 9.83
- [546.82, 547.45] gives 10.8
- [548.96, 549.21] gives 9.99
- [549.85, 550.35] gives 11.4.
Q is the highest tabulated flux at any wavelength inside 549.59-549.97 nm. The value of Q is 11.4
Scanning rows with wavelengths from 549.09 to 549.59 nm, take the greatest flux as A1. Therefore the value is 9.91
